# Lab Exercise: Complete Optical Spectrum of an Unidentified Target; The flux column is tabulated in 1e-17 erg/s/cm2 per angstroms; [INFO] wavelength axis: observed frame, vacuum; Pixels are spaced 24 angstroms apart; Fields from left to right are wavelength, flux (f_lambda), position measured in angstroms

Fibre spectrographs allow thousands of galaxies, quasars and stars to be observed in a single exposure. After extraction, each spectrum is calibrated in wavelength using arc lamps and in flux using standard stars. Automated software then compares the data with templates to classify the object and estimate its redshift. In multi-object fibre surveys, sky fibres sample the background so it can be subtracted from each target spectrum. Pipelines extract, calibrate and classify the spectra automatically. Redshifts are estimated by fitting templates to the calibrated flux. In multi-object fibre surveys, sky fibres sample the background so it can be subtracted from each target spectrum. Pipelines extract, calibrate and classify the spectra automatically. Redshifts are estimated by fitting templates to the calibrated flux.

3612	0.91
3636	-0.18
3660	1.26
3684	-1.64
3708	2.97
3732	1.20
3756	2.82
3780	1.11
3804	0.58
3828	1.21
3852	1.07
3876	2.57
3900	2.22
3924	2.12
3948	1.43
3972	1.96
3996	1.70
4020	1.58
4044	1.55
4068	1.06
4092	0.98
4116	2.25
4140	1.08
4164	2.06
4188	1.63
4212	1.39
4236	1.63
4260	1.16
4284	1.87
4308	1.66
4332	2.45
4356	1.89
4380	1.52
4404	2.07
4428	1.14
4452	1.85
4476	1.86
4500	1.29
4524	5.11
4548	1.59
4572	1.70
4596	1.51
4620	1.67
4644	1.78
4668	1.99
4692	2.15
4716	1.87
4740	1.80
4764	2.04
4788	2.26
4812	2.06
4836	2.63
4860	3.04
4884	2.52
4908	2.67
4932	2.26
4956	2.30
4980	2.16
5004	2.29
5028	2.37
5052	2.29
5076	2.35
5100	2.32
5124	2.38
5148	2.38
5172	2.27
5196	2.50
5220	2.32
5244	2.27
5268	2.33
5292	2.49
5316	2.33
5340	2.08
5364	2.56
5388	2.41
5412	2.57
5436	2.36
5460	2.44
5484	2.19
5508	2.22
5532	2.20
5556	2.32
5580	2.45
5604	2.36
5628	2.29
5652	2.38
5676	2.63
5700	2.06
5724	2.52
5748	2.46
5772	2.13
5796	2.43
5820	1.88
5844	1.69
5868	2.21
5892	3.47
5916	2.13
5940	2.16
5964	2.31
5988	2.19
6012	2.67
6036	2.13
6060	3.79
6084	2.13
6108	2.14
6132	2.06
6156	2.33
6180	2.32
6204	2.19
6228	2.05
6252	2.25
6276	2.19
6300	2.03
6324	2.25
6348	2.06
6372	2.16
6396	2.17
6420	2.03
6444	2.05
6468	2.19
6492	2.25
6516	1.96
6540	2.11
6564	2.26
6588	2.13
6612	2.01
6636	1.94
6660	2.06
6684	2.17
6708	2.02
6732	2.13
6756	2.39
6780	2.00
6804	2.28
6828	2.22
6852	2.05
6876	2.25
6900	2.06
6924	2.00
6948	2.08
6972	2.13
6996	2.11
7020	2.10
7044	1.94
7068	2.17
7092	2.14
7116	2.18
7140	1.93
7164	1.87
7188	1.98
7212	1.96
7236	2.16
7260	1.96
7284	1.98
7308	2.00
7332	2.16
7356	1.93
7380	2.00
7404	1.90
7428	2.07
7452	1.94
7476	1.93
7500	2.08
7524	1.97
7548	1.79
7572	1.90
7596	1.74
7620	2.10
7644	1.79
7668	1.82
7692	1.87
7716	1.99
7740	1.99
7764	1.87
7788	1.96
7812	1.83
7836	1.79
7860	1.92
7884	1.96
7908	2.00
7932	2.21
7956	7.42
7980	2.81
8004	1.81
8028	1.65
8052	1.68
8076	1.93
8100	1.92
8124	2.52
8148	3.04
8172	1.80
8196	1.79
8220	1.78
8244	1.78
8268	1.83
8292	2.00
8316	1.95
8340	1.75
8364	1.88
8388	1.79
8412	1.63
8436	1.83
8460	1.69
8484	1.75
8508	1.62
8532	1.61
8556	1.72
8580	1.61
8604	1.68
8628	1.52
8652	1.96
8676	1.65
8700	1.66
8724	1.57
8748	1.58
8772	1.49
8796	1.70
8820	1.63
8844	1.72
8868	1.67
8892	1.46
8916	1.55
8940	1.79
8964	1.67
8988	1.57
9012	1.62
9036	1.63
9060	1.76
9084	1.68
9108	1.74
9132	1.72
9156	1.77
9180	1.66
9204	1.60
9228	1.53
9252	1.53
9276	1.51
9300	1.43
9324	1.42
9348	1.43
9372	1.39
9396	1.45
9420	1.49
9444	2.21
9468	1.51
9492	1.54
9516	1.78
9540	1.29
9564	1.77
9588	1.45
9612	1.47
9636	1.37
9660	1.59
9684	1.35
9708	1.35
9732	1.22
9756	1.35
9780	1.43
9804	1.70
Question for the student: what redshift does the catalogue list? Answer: 0.21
